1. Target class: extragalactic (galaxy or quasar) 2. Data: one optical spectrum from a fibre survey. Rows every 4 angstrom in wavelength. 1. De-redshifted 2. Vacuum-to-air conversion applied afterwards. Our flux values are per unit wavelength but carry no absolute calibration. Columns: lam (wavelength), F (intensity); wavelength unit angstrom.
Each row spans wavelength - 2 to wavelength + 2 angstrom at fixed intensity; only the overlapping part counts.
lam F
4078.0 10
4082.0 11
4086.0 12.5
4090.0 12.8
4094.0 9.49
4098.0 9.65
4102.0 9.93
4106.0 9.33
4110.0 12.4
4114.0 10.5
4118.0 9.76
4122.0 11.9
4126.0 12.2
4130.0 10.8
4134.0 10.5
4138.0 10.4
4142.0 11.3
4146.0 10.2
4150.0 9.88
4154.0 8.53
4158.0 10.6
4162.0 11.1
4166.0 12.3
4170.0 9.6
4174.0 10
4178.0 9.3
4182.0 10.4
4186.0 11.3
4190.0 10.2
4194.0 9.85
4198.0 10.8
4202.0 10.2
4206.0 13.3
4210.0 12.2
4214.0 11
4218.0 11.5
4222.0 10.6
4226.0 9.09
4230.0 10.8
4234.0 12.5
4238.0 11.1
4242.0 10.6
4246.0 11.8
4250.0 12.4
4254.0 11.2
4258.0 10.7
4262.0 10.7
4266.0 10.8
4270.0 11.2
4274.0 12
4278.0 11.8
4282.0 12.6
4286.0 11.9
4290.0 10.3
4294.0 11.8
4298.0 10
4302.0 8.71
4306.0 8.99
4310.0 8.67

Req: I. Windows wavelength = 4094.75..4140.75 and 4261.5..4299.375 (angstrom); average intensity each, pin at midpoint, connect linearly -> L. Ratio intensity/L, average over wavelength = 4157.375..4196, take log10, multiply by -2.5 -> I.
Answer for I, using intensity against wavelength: 0.04 mag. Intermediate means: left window 10.6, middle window 10.5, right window 11.4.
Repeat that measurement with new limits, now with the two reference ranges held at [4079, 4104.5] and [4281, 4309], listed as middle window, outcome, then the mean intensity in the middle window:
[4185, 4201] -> 0.019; 10.5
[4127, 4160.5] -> 0.040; 10.3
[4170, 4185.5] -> 0.072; 10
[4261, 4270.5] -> -0.035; 10.9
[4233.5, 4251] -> -0.098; 11.6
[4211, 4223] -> -0.055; 11.2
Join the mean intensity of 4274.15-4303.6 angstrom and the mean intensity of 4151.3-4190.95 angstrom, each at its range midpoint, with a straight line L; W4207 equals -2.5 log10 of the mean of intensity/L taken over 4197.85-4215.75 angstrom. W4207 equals -0.10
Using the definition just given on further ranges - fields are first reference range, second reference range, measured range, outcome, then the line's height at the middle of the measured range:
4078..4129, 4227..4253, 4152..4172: 0.071 mag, 11.1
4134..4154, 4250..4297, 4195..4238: -0.027 mag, 10.9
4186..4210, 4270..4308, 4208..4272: -0.016 mag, 11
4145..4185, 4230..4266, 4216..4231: 0.052 mag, 11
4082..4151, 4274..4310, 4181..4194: 0.025 mag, 10.8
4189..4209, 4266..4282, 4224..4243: 0.046 mag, 11.3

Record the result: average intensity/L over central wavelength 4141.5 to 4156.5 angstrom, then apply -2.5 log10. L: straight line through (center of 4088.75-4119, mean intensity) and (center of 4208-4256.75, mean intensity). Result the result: 0.09 mag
